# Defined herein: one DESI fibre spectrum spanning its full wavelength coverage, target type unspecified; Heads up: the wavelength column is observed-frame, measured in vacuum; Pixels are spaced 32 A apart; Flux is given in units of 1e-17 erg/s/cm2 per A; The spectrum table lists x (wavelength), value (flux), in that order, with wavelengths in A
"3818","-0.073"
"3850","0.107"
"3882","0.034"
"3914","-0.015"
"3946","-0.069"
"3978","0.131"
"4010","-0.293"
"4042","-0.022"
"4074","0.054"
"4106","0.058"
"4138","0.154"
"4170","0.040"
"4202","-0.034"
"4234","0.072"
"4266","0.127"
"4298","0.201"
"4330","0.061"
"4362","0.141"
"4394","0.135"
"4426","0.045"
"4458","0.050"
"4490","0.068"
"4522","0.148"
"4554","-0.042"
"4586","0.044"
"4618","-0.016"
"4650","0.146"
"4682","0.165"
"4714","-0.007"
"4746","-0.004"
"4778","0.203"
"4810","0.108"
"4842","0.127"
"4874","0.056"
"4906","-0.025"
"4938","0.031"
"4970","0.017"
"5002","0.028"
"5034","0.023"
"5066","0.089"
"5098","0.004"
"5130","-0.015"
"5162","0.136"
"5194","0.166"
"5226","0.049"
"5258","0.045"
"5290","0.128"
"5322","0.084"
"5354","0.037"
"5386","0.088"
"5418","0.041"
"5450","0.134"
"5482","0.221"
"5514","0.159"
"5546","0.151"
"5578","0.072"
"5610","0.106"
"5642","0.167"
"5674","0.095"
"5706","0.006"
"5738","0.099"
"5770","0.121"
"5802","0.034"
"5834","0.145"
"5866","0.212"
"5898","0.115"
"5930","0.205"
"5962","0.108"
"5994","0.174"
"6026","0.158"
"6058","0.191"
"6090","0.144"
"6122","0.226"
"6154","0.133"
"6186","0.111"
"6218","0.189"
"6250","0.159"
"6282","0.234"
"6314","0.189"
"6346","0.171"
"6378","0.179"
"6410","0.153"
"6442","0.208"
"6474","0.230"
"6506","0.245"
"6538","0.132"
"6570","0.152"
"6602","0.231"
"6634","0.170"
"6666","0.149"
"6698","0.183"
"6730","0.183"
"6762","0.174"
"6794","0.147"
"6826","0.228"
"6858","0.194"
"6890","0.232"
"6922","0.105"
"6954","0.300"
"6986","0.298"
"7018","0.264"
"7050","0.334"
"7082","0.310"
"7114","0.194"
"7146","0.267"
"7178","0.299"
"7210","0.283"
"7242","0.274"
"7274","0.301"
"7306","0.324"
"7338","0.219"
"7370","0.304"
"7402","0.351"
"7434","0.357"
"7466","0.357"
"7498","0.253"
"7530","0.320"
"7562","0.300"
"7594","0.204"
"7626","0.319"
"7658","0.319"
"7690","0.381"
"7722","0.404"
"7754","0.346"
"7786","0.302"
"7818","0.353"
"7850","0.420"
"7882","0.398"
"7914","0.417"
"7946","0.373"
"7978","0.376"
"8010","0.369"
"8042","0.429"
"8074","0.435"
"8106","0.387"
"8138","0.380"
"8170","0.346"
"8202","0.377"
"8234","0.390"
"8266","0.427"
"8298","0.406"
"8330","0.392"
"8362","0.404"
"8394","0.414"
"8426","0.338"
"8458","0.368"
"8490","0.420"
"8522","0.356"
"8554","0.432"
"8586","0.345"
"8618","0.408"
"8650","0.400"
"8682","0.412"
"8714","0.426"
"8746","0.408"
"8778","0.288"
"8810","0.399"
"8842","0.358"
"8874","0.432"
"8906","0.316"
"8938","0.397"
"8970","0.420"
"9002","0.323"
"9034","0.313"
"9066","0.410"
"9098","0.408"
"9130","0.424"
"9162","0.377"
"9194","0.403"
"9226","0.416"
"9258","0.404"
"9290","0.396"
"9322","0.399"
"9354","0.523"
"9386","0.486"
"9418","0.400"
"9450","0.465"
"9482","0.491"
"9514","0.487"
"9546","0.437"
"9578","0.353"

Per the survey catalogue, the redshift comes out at 0.74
